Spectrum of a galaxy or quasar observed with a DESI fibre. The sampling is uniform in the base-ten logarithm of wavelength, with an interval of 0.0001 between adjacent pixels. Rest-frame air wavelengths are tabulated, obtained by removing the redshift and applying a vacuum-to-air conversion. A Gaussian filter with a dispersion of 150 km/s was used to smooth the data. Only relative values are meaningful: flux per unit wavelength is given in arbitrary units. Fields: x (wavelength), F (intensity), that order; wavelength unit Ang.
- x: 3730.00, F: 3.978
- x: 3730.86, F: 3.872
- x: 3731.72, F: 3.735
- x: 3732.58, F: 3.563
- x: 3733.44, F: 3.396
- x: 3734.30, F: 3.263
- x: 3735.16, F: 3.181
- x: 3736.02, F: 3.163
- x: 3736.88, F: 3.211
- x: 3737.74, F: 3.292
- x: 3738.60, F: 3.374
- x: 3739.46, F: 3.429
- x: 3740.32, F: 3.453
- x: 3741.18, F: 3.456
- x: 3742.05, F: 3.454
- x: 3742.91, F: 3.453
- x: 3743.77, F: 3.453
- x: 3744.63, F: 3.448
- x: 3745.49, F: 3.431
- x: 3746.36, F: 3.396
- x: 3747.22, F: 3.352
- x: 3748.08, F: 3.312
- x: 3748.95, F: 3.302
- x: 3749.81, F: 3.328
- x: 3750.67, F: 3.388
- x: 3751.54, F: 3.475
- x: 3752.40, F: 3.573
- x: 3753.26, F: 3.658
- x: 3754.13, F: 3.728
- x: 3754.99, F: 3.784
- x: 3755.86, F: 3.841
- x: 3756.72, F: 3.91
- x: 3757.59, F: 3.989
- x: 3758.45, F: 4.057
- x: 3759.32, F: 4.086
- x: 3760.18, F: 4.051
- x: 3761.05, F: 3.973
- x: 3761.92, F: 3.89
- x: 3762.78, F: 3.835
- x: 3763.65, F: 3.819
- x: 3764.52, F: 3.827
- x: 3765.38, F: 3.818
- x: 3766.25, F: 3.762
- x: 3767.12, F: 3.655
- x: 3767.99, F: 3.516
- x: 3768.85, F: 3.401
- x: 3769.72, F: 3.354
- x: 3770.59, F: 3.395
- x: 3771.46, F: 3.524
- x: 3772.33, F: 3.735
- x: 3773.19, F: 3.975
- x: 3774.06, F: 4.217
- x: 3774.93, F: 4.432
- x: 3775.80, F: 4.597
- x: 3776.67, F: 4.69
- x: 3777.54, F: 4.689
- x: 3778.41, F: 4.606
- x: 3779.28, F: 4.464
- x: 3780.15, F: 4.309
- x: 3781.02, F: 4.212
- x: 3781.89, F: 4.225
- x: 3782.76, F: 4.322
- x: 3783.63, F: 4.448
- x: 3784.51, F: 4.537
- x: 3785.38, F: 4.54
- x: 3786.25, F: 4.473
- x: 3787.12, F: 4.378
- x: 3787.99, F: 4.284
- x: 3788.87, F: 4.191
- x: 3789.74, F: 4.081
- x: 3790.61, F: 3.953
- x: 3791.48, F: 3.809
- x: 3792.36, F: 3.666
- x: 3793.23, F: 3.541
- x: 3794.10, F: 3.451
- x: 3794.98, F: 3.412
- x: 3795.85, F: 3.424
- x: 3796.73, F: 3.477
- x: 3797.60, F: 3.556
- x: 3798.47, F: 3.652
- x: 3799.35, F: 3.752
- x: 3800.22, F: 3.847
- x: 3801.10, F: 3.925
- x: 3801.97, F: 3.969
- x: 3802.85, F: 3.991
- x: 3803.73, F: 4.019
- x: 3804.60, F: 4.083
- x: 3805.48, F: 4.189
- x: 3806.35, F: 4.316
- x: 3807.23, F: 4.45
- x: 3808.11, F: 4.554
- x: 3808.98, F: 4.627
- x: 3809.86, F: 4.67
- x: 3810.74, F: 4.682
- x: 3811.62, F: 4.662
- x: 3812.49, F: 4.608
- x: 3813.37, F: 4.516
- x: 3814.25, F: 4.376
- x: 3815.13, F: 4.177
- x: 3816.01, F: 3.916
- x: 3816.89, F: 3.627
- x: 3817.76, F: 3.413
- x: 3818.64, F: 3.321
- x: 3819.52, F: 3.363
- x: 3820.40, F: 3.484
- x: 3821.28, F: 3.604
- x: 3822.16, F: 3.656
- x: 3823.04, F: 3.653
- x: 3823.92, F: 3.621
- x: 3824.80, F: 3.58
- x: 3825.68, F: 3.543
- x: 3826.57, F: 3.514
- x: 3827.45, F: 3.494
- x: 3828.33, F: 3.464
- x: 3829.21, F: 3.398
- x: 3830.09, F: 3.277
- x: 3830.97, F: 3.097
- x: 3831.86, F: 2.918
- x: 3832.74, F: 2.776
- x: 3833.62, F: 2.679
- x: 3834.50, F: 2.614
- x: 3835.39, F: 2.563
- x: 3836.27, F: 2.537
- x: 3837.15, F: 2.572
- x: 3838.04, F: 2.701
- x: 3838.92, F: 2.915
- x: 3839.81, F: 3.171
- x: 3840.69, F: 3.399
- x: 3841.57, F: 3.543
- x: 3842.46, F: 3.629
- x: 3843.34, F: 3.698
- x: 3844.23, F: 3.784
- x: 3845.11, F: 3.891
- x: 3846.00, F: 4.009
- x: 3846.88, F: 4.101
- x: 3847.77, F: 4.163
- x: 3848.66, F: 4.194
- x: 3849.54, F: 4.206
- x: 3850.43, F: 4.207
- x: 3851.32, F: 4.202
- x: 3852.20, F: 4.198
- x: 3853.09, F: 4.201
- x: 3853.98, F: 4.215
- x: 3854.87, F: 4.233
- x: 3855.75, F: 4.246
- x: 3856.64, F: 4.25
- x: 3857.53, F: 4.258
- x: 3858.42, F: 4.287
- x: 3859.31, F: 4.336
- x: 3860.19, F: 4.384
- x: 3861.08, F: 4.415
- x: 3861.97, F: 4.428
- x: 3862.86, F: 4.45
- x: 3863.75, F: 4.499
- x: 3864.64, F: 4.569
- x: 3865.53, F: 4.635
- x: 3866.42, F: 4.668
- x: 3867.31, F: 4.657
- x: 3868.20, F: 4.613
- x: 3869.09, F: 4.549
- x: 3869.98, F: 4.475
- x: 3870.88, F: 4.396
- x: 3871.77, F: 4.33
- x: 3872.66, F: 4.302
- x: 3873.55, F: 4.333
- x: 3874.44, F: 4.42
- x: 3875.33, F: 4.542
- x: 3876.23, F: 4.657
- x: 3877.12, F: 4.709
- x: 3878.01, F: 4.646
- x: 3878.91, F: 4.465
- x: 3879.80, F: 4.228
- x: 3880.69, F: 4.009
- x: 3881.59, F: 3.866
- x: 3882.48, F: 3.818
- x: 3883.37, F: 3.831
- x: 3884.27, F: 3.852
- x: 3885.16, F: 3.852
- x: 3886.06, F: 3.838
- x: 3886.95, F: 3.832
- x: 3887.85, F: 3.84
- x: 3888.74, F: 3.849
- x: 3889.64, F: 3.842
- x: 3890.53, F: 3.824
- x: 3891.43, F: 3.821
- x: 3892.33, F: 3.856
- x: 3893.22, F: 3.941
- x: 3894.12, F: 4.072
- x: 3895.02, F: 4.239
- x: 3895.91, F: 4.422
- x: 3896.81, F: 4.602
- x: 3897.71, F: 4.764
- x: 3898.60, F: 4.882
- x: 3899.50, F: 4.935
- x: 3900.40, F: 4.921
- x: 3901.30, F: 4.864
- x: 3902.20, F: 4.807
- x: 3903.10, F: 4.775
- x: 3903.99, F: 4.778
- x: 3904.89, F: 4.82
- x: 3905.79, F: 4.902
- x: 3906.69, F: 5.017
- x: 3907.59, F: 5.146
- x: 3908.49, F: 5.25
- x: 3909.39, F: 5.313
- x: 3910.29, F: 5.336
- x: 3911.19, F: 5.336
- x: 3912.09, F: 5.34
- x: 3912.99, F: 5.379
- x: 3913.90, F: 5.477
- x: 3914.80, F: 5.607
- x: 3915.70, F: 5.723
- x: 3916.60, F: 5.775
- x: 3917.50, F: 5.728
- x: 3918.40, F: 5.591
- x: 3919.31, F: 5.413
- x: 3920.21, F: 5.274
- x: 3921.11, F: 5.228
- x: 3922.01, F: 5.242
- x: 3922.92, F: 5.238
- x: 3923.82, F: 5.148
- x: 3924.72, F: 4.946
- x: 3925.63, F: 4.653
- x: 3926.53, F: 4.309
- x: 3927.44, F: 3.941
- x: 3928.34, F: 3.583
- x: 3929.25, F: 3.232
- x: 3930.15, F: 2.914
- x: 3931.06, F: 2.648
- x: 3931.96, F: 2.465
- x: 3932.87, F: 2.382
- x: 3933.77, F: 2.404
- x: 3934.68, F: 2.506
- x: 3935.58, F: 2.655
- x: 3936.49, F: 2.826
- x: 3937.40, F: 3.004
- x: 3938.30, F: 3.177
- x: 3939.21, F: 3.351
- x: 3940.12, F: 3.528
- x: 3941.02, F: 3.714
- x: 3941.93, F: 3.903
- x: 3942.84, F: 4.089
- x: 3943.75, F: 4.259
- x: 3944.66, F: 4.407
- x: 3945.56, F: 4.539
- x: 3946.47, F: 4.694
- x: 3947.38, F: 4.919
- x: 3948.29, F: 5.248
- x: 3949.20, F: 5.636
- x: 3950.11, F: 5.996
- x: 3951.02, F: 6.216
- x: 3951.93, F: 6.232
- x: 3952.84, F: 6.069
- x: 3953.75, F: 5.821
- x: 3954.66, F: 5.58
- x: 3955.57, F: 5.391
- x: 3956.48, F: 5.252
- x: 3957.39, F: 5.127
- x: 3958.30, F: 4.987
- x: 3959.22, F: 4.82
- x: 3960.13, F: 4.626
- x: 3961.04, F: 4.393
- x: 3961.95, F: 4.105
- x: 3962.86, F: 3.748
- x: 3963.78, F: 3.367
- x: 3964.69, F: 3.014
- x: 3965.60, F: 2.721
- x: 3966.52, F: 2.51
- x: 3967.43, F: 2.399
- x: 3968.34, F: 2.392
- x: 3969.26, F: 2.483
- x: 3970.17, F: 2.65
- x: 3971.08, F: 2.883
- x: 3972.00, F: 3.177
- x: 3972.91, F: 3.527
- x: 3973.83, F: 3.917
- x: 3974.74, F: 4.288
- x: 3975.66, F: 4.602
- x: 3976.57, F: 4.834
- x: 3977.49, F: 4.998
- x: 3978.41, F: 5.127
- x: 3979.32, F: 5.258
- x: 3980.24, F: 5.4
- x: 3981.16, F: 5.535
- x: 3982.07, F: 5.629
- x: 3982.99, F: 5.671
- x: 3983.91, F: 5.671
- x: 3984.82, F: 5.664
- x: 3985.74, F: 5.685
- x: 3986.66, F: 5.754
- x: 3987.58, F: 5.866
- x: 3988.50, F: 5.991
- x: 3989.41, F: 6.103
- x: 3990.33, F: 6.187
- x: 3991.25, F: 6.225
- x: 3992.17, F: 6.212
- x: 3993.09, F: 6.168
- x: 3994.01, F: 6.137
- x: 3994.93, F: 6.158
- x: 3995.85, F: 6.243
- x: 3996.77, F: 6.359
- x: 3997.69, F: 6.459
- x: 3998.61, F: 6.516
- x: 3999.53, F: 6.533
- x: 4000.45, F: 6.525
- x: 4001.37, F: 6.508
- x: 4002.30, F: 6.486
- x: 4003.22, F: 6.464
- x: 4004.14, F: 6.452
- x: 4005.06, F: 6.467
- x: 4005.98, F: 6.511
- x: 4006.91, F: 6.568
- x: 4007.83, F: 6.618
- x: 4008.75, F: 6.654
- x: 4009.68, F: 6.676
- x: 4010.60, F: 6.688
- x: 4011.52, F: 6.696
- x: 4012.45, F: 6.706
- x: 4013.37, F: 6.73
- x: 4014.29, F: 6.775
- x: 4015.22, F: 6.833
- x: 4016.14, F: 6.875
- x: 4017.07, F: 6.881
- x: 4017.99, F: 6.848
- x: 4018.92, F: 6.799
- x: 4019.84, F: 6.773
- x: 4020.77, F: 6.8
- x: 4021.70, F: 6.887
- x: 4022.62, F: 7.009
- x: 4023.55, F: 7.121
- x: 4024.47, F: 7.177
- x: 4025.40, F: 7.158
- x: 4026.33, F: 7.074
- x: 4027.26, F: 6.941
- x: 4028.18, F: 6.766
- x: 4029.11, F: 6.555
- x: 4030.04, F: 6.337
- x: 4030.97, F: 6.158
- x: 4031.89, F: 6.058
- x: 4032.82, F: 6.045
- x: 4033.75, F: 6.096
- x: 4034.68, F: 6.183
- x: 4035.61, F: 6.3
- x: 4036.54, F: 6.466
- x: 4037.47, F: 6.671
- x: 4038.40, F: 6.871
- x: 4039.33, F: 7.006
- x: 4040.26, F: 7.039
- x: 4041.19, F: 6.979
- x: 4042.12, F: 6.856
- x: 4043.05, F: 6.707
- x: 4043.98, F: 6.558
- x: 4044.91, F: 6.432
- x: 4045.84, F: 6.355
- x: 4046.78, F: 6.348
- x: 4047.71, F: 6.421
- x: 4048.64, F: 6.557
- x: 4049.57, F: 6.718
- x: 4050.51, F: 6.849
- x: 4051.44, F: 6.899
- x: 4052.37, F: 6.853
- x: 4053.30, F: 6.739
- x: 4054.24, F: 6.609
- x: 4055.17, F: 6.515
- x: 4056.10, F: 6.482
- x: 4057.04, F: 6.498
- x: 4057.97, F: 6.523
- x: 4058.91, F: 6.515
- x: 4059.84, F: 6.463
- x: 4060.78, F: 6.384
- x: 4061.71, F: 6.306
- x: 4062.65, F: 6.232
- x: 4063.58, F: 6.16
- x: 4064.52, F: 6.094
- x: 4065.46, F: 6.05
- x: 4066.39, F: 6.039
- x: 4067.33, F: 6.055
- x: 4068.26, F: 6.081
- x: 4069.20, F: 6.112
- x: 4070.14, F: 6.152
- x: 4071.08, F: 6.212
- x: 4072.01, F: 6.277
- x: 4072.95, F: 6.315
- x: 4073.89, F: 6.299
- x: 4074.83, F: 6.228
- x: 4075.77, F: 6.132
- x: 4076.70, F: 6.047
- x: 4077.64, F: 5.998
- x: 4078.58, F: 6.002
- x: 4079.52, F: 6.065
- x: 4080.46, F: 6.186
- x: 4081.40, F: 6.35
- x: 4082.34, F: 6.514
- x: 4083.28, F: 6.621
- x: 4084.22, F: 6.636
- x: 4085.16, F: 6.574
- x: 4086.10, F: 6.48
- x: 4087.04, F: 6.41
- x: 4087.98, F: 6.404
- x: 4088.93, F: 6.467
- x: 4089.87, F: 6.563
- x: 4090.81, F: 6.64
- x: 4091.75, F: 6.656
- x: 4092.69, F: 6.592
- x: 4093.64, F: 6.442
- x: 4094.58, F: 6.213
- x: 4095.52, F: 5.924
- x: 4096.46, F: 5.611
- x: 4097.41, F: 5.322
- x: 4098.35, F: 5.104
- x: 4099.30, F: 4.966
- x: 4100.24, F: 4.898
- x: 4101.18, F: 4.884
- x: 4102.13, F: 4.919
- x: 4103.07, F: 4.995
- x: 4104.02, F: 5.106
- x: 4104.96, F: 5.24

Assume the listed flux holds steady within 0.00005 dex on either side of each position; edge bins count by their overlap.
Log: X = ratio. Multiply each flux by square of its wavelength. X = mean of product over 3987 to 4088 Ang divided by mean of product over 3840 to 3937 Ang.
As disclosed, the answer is 1.61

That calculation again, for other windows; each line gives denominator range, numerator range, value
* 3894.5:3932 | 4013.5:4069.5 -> 1.45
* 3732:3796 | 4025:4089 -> 1.97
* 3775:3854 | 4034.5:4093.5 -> 1.90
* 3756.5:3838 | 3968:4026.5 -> 1.71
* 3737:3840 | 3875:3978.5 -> 1.24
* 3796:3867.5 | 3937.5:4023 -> 1.50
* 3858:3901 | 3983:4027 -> 1.61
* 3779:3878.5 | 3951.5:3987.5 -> 1.22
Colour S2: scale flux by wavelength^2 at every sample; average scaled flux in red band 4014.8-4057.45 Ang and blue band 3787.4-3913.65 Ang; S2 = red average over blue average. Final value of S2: 1.8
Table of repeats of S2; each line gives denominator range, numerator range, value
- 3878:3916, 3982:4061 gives 1.52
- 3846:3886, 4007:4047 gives 1.68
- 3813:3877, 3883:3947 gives 1.16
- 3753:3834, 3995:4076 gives 1.90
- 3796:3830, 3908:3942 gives 1.17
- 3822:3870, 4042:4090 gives 1.87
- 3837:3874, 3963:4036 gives 1.51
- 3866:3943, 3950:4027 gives 1.35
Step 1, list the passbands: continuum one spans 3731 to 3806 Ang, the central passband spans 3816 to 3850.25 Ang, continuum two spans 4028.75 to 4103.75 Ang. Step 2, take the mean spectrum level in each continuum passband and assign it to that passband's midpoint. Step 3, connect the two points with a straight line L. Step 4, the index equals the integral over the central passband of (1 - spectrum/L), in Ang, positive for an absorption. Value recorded 7.3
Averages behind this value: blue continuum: 3.8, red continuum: 6.27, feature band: 3.41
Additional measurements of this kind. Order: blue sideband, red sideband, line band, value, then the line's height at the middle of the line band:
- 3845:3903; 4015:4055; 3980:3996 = 0.2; 5.99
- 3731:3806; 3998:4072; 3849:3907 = 6.9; 4.94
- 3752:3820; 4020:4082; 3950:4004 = 6.5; 5.79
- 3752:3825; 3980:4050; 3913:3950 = 8.5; 5.55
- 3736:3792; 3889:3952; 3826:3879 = 3.6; 4.21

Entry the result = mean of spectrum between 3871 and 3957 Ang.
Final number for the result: 4.49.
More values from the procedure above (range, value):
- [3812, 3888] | 3.9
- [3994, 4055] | 6.63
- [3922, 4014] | 4.89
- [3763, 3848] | 3.81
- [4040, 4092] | 6.42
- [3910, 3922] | 5.47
